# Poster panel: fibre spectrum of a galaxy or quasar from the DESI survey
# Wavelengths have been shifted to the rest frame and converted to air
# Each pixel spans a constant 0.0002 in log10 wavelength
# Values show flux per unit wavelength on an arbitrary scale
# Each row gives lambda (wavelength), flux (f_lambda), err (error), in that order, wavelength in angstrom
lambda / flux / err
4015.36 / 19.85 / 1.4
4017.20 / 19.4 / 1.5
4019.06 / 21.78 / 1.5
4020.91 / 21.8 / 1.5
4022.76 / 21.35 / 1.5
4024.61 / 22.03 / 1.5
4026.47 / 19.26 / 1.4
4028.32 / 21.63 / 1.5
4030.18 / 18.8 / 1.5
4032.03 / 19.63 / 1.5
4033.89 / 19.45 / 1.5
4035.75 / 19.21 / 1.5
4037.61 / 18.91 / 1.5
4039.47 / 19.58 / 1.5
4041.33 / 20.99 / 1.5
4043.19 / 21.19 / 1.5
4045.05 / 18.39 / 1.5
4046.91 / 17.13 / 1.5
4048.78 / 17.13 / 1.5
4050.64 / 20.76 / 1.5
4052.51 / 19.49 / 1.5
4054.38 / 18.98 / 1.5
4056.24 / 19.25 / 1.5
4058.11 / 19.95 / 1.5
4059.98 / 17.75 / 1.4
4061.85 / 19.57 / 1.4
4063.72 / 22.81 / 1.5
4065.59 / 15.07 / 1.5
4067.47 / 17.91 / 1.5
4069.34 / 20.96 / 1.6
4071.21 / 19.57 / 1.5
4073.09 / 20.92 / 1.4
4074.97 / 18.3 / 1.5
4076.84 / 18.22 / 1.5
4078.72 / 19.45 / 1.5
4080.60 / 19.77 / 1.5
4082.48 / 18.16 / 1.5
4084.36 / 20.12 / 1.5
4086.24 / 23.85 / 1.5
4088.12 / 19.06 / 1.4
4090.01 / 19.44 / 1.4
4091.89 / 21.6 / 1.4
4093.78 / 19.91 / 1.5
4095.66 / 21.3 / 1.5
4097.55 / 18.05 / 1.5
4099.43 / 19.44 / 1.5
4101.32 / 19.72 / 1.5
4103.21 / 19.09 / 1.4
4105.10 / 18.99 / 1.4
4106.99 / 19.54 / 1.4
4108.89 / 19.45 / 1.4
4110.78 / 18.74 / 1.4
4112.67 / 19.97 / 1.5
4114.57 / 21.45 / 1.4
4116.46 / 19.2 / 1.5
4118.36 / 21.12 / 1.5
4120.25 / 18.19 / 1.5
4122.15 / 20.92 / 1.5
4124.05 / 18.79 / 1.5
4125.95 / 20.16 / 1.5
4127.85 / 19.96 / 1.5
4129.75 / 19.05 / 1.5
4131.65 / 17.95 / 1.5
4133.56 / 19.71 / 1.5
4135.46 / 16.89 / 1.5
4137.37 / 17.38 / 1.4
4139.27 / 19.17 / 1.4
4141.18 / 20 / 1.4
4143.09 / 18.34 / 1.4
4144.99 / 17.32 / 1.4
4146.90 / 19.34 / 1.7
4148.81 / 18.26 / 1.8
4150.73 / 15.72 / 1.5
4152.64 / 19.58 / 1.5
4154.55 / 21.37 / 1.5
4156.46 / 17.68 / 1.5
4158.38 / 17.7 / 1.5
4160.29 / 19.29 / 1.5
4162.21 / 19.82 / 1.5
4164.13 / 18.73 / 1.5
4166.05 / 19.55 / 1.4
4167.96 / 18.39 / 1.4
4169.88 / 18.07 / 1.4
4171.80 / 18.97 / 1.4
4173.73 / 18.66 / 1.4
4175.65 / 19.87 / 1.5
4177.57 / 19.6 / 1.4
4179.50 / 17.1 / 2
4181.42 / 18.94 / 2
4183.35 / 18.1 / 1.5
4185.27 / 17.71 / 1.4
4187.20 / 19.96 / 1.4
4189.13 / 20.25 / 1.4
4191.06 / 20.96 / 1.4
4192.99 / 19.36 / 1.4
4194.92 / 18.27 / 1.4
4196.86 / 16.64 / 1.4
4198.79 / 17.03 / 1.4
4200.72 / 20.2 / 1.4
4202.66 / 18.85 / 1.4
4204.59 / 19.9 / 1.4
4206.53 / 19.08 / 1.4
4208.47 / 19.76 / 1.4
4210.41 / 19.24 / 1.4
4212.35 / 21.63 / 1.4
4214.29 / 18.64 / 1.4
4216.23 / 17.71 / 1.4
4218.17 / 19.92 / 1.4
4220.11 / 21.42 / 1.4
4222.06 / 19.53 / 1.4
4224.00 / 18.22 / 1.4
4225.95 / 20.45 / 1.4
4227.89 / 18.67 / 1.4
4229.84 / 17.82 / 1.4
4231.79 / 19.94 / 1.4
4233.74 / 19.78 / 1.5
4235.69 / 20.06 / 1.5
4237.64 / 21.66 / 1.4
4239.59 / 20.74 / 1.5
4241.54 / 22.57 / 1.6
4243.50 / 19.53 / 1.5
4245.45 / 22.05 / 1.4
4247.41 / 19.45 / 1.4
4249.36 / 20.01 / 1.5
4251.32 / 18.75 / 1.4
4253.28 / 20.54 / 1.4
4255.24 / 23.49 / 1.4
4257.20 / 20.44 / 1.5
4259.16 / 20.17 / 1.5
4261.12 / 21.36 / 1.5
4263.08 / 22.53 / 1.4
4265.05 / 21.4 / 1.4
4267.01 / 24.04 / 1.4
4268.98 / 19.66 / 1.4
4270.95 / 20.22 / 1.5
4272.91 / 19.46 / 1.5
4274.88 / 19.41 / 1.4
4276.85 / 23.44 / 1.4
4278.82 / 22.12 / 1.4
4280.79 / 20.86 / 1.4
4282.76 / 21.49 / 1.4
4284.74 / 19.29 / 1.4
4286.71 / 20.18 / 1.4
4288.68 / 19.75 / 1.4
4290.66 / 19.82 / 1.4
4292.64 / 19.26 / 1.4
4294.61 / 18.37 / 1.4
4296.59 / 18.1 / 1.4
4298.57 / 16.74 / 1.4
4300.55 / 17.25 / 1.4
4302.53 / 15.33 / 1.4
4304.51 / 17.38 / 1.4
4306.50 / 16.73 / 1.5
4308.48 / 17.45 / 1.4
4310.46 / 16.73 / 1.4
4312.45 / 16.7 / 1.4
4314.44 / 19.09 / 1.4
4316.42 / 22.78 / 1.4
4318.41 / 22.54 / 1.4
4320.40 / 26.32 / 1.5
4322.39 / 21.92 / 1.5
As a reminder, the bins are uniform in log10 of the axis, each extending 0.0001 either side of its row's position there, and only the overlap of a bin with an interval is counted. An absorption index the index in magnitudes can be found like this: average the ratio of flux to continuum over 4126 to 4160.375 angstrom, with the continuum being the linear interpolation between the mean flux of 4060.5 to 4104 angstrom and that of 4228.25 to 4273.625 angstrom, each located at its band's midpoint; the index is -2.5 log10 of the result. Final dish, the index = 0.08 mag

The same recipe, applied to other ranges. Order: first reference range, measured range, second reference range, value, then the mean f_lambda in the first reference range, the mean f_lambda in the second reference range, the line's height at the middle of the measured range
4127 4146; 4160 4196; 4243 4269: 0.02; 18.6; 21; 19.4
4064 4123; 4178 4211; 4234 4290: 0.08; 19.6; 20.9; 20.4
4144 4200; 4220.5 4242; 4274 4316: -0.06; 18.7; 18.9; 18.8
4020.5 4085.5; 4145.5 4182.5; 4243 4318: 0.05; 19.5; 19.8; 19.7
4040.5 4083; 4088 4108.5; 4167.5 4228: -0.03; 19.2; 19.1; 19.2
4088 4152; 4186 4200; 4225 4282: 0.06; 19.2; 20.7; 20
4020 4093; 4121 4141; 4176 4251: 0.03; 19.7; 19.5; 19.6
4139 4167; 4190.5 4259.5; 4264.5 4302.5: -0.02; 18.8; 19.9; 19.4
